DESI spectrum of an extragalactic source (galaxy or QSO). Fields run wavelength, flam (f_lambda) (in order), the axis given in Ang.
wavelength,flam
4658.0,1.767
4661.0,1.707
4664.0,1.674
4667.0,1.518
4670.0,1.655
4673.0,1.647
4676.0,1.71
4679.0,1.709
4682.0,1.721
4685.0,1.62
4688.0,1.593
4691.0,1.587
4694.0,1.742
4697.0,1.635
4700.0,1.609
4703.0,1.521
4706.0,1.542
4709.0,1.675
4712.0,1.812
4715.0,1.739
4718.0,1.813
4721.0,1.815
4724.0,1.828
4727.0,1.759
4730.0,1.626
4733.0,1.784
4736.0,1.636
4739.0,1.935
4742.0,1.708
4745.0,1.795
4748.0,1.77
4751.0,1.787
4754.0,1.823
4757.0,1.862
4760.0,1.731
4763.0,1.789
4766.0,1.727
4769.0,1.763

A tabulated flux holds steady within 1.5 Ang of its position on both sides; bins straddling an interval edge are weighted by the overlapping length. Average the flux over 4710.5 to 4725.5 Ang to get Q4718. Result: 1.8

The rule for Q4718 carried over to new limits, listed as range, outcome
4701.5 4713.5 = 1.64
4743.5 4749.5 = 1.78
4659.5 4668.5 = 1.63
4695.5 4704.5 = 1.59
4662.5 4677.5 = 1.64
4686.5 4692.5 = 1.59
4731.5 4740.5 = 1.78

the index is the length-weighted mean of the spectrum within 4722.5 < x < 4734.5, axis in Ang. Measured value 1.75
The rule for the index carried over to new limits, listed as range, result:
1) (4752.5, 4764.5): 1.8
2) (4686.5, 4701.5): 1.63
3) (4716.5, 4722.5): 1.81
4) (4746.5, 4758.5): 1.81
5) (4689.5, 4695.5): 1.66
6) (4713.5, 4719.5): 1.78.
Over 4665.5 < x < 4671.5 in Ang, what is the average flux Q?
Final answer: 1.59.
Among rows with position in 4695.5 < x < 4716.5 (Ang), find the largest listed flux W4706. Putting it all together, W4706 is 1.812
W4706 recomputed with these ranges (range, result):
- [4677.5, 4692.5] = 1.721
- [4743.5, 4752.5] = 1.795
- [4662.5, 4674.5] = 1.674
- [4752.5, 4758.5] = 1.862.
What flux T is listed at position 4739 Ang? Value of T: 1.935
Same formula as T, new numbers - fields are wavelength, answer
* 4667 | 1.518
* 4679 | 1.709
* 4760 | 1.731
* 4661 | 1.707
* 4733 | 1.784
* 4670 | 1.655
